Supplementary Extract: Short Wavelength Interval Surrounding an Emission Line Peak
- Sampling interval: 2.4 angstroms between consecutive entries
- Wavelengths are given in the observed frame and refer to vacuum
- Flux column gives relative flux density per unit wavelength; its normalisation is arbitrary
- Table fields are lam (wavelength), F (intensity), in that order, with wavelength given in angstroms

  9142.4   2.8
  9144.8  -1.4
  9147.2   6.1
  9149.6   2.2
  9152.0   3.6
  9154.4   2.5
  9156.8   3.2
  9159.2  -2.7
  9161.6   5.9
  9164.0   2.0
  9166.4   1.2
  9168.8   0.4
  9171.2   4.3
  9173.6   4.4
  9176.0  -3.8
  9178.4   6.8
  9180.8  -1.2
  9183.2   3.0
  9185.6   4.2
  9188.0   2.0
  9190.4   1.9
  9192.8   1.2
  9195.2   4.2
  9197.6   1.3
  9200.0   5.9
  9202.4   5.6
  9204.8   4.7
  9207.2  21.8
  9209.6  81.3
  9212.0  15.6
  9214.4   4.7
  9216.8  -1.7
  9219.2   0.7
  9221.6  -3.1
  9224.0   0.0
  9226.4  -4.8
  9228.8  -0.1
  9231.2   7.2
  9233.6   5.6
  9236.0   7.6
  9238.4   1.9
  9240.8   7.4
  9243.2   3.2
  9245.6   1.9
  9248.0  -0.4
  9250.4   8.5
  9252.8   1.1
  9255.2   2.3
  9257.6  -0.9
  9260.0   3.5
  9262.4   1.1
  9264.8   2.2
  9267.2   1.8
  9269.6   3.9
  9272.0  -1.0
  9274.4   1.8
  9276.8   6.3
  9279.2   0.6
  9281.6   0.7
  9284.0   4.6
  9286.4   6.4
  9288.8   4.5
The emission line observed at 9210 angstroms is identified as [O III]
